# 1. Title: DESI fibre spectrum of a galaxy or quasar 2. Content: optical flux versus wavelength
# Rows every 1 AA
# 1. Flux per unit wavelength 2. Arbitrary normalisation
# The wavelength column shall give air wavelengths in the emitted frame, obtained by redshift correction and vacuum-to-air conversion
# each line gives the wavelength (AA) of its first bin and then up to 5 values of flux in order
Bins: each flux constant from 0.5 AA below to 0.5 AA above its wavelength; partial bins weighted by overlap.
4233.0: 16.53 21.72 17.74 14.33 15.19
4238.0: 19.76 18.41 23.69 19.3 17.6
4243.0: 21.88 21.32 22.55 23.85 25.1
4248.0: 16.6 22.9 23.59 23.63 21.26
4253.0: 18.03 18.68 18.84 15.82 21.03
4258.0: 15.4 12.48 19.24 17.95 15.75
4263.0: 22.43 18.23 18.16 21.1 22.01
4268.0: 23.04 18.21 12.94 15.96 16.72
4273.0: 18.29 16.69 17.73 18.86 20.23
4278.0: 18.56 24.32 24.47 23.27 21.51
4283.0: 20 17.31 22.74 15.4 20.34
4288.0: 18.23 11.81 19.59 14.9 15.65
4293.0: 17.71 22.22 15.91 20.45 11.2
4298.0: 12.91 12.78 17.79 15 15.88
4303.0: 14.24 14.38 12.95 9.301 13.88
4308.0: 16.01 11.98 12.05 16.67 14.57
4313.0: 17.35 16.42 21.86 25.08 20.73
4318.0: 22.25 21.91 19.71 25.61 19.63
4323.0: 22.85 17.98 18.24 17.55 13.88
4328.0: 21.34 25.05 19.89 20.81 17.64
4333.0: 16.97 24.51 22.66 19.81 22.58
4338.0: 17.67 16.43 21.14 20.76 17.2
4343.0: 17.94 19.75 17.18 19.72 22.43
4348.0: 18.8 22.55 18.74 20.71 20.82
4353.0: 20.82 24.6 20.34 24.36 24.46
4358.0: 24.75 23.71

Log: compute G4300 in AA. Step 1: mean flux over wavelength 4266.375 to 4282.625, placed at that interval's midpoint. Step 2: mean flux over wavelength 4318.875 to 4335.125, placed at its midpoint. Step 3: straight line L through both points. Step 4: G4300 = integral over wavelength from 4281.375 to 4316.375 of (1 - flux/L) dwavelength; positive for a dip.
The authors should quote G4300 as 6.0 AA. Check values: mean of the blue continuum 19.6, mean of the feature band 16.5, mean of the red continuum 20.3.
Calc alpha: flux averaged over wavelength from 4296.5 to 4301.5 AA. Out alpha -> 13.9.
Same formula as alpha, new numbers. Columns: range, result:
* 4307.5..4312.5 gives 14.3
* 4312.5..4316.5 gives 20.2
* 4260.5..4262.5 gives 16.9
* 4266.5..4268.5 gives 22.5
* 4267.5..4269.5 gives 20.6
